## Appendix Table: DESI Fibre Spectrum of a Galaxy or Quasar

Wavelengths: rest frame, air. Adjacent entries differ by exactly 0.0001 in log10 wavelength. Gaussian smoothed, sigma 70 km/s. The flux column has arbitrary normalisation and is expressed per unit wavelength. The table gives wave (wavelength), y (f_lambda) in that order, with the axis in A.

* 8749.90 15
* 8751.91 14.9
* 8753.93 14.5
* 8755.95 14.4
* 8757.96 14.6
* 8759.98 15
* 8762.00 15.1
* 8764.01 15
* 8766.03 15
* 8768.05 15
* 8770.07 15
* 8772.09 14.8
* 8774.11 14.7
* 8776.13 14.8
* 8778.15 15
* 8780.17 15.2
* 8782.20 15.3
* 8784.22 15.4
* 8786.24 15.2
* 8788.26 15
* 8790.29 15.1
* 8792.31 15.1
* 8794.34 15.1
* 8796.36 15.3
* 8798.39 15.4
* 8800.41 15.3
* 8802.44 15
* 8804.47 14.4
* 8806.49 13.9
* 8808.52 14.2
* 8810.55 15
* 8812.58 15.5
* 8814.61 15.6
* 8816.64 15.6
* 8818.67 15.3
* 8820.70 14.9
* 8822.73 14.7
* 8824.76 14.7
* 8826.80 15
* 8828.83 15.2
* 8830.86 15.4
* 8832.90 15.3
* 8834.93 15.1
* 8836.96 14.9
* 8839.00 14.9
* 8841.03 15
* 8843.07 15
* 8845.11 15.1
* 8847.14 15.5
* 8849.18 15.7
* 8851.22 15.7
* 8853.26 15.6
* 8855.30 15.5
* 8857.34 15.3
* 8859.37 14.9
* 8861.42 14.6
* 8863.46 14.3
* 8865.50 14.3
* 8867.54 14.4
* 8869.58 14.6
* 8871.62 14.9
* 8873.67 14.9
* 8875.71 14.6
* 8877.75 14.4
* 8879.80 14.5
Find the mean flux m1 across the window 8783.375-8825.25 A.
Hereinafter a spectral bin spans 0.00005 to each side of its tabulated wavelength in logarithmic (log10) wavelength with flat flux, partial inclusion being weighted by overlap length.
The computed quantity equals 15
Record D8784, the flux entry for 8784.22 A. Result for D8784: 15.4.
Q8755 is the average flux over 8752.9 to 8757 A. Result 14.4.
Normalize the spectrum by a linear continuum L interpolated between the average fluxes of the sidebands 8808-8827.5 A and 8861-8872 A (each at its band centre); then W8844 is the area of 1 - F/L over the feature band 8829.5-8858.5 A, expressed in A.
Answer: -1.0 A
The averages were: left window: 15.1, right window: 14.5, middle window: 15.3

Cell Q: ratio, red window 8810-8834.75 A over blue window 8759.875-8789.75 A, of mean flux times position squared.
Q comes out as 1.0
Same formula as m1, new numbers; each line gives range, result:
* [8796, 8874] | 15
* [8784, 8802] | 15.2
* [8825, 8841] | 15.1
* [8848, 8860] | 15.5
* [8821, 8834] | 15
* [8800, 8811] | 14.6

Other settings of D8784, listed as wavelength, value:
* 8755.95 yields 14.4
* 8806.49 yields 13.9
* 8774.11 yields 14.7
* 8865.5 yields 14.3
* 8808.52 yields 14.2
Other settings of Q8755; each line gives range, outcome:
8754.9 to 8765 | 14.8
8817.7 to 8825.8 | 14.9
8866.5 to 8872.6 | 14.6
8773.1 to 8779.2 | 14.8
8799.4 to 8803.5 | 15.1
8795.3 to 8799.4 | 15.4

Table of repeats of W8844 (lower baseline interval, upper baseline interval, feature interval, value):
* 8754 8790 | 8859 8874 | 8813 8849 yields -1.0 A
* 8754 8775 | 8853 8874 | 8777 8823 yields -0.7 A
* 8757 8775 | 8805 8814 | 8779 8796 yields -0.4 A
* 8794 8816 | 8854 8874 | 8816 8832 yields -0.2 A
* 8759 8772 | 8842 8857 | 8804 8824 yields 0.4 A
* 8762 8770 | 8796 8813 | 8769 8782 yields 0.0 A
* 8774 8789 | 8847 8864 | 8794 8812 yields 0.3 A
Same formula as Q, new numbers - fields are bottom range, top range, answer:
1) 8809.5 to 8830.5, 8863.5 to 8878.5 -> 0.97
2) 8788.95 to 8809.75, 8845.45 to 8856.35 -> 1.06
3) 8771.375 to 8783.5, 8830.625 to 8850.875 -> 1.03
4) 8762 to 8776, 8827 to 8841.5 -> 1.03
